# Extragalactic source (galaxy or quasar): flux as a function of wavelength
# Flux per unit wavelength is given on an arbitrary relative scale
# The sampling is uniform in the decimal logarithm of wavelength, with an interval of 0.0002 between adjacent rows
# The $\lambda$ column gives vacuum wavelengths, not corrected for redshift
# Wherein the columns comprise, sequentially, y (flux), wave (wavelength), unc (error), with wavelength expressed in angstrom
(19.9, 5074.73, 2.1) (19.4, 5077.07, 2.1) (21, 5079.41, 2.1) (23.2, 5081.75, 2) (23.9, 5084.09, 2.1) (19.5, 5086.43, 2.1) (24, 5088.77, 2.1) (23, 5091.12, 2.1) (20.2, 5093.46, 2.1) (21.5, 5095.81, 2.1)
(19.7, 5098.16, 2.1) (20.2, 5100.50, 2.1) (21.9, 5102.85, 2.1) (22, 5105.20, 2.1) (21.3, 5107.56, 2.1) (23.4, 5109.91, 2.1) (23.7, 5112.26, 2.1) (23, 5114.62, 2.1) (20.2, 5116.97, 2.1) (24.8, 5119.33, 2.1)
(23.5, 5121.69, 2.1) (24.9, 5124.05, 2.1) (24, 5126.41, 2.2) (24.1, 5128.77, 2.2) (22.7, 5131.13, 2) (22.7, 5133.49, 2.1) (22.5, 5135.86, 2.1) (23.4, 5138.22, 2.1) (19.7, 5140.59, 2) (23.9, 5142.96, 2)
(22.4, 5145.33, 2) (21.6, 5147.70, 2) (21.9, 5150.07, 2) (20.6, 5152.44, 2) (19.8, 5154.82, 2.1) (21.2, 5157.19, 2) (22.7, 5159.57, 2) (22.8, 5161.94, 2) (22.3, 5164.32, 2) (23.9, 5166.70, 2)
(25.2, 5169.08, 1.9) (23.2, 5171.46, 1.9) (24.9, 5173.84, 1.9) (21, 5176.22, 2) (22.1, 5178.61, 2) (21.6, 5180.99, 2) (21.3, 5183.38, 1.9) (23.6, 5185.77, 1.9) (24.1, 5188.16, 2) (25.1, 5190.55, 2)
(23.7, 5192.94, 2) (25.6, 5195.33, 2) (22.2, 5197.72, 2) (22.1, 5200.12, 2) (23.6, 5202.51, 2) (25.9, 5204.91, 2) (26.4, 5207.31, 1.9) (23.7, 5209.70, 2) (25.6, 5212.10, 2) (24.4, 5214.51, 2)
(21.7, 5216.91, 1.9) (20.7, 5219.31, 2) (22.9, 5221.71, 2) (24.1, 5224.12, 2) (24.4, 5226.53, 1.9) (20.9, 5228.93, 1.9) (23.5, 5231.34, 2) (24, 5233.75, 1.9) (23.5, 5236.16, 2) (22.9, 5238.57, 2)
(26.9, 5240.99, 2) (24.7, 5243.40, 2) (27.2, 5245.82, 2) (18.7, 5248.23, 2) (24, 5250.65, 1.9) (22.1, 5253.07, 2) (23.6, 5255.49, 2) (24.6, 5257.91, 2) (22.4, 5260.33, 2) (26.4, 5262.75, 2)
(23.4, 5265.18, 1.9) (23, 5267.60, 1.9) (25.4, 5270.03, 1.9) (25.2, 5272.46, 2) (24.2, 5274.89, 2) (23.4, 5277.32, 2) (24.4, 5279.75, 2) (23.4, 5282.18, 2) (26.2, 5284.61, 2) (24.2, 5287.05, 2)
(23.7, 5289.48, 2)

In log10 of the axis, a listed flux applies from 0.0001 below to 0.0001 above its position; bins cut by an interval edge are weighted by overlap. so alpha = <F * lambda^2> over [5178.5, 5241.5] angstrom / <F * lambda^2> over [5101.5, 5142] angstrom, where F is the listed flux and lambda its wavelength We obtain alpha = 1.07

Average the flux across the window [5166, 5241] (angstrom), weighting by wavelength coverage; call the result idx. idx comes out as 23.5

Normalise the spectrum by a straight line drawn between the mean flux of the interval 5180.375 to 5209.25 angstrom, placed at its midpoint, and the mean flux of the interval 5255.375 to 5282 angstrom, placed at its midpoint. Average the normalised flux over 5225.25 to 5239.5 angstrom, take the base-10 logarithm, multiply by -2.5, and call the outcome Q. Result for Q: 0.036 mag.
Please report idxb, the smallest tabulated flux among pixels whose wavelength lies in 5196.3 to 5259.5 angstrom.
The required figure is 18.7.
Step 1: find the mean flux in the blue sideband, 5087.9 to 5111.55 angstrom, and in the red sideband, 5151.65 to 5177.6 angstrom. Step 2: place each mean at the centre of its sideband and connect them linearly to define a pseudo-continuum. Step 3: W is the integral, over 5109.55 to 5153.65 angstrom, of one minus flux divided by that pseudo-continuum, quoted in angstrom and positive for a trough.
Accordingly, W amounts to -1.3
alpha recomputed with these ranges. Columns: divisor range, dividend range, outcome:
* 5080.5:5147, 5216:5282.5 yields 1.11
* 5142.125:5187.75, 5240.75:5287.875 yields 1.12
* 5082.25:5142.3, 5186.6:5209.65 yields 1.12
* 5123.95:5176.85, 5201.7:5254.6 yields 1.08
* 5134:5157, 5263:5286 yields 1.18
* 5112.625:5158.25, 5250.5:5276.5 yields 1.12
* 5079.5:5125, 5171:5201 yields 1.07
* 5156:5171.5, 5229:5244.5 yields 1.07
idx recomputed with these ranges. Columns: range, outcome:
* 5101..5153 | 22.6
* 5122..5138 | 23.5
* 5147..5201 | 22.7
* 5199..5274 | 23.8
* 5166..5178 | 23.6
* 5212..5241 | 23.3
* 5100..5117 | 22.2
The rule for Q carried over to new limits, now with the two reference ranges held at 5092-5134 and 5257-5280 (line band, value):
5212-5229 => 0.03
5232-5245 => -0.02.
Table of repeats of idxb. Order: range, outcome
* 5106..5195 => 19.7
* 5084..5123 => 19.5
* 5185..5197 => 23.6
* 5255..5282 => 22.4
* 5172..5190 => 21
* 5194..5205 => 22.1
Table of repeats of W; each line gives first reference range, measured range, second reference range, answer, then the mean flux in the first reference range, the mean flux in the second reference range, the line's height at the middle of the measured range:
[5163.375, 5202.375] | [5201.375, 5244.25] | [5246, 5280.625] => -0.7 angstrom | 23.3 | 23.7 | 23.5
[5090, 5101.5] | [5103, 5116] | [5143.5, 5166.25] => -0.9 angstrom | 20.9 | 21.8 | 21.1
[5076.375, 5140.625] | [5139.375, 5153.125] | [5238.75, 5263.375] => 0.6 angstrom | 22.3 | 24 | 22.8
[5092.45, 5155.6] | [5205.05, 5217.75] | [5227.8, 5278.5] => -0.7 angstrom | 22.2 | 23.8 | 23.3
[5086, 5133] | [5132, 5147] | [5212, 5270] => 0.2 angstrom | 22.4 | 23.6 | 22.7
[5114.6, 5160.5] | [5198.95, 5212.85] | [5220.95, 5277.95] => -0.7 angstrom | 22.5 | 23.8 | 23.3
